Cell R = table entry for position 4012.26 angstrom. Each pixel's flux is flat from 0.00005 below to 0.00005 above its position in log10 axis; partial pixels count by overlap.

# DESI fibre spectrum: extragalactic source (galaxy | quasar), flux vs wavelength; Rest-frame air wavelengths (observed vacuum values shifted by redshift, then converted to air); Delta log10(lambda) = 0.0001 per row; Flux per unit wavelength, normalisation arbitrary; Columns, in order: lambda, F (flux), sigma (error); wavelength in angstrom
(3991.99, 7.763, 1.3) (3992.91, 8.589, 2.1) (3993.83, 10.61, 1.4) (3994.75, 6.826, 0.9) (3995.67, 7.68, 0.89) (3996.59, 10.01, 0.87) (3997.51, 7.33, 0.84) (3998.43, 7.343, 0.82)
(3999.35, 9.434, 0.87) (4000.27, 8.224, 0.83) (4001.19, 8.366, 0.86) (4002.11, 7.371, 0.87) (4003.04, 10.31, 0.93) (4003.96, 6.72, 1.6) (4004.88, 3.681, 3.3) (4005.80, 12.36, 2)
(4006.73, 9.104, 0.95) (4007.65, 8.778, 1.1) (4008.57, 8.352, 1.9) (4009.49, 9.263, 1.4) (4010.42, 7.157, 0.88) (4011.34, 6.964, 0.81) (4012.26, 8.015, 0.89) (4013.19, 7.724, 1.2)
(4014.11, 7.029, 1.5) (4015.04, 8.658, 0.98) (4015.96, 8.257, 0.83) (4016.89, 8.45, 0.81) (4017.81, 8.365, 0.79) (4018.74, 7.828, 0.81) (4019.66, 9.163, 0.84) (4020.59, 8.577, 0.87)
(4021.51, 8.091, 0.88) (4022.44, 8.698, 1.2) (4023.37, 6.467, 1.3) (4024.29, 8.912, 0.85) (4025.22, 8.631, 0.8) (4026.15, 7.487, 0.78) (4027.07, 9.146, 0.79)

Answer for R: 8.015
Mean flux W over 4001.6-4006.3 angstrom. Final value 8.08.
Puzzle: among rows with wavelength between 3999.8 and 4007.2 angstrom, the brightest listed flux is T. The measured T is 12.36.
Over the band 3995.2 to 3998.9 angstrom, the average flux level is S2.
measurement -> 8.09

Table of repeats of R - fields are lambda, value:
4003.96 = 6.72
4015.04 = 8.658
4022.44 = 8.698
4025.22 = 8.631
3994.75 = 6.826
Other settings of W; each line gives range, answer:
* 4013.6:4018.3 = 8.14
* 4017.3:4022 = 8.41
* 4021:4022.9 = 8.41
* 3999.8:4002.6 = 8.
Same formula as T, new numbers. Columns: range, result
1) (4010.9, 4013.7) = 8.015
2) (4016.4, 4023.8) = 9.163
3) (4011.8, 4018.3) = 8.658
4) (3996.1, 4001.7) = 10.01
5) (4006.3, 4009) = 9.104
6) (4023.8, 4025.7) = 8.912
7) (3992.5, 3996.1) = 10.61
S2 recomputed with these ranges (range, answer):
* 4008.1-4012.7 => 7.96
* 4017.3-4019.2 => 8.12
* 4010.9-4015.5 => 7.68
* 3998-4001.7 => 8.35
